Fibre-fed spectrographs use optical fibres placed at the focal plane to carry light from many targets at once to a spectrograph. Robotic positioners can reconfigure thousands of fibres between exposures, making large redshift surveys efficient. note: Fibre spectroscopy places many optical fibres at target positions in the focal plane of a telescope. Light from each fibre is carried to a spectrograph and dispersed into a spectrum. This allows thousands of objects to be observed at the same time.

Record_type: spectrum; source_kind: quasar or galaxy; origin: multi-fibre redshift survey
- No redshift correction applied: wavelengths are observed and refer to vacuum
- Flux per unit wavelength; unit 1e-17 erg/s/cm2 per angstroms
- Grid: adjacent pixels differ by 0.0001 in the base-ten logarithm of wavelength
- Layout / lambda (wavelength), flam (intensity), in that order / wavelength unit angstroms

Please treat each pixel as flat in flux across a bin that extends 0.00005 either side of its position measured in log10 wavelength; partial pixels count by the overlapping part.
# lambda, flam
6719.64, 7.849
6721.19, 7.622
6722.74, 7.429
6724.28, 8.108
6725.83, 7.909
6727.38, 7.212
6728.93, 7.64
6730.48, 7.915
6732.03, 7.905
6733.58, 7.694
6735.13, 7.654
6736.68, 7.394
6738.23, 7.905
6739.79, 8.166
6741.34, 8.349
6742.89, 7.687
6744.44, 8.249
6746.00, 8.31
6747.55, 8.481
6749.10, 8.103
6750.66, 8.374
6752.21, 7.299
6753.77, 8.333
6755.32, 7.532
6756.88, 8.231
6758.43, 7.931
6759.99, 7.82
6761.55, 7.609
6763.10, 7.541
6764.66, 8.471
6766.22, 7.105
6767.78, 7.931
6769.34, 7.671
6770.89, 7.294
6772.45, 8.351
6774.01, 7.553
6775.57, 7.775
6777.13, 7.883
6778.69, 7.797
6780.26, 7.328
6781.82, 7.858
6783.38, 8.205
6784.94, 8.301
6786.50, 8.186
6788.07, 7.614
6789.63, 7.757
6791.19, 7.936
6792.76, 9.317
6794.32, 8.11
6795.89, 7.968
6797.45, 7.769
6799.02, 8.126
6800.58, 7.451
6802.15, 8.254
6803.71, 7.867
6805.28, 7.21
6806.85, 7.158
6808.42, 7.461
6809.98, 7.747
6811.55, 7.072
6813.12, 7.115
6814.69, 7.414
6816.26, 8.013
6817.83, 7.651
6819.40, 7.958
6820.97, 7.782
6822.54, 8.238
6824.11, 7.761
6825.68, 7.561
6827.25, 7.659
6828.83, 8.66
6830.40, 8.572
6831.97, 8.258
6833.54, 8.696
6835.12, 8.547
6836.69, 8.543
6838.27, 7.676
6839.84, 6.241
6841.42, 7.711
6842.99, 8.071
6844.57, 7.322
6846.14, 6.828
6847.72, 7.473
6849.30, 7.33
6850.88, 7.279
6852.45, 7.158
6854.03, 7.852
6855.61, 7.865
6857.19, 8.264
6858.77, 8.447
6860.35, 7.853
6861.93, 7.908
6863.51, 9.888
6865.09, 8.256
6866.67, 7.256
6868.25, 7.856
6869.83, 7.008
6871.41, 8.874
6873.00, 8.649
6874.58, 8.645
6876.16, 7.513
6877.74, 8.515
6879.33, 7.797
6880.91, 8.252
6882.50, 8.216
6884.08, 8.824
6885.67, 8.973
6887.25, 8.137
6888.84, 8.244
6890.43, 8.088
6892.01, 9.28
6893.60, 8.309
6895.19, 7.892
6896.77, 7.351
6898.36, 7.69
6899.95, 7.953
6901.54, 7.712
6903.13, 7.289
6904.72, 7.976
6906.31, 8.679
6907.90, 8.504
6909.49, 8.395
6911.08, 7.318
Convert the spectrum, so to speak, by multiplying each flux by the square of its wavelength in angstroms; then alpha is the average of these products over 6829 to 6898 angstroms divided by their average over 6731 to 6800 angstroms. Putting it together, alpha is 1.0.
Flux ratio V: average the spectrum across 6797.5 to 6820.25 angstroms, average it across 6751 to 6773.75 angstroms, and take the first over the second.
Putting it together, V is 0.98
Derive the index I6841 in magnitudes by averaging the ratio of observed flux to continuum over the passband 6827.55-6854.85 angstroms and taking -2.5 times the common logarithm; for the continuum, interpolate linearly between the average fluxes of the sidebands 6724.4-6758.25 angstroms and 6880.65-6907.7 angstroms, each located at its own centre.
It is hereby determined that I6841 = 0.04 mag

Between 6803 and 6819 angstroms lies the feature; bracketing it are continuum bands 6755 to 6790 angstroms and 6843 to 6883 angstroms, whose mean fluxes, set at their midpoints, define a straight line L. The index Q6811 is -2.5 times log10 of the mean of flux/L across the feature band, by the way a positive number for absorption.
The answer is 0.06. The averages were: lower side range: 7.82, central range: 7.48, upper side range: 7.93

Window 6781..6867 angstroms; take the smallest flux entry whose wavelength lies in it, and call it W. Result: 6.241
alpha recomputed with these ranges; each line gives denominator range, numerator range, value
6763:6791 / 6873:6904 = 1.08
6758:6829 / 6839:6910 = 1.05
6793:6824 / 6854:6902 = 1.08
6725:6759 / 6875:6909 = 1.08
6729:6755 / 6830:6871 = 1.02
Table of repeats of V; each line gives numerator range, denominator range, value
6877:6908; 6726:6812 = 1.04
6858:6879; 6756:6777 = 1.05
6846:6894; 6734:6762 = 1.02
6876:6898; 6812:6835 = 1.04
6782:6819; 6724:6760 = 0.99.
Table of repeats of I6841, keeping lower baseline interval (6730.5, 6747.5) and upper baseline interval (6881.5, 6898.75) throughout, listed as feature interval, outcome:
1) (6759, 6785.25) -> 0.03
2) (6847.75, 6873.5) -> 0.04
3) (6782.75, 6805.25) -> 0.01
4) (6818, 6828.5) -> 0.04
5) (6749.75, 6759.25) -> 0.01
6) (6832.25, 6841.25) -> 0.03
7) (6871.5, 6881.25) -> 0.00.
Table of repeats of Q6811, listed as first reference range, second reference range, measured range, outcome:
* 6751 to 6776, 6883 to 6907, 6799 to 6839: 0.012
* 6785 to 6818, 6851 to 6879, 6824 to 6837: -0.046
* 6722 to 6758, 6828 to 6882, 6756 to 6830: 0.016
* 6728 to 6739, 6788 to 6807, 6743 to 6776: -0.013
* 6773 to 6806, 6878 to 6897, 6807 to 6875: 0.037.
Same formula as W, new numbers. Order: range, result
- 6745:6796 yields 7.105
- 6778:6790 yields 7.328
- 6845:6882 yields 6.828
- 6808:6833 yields 7.072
